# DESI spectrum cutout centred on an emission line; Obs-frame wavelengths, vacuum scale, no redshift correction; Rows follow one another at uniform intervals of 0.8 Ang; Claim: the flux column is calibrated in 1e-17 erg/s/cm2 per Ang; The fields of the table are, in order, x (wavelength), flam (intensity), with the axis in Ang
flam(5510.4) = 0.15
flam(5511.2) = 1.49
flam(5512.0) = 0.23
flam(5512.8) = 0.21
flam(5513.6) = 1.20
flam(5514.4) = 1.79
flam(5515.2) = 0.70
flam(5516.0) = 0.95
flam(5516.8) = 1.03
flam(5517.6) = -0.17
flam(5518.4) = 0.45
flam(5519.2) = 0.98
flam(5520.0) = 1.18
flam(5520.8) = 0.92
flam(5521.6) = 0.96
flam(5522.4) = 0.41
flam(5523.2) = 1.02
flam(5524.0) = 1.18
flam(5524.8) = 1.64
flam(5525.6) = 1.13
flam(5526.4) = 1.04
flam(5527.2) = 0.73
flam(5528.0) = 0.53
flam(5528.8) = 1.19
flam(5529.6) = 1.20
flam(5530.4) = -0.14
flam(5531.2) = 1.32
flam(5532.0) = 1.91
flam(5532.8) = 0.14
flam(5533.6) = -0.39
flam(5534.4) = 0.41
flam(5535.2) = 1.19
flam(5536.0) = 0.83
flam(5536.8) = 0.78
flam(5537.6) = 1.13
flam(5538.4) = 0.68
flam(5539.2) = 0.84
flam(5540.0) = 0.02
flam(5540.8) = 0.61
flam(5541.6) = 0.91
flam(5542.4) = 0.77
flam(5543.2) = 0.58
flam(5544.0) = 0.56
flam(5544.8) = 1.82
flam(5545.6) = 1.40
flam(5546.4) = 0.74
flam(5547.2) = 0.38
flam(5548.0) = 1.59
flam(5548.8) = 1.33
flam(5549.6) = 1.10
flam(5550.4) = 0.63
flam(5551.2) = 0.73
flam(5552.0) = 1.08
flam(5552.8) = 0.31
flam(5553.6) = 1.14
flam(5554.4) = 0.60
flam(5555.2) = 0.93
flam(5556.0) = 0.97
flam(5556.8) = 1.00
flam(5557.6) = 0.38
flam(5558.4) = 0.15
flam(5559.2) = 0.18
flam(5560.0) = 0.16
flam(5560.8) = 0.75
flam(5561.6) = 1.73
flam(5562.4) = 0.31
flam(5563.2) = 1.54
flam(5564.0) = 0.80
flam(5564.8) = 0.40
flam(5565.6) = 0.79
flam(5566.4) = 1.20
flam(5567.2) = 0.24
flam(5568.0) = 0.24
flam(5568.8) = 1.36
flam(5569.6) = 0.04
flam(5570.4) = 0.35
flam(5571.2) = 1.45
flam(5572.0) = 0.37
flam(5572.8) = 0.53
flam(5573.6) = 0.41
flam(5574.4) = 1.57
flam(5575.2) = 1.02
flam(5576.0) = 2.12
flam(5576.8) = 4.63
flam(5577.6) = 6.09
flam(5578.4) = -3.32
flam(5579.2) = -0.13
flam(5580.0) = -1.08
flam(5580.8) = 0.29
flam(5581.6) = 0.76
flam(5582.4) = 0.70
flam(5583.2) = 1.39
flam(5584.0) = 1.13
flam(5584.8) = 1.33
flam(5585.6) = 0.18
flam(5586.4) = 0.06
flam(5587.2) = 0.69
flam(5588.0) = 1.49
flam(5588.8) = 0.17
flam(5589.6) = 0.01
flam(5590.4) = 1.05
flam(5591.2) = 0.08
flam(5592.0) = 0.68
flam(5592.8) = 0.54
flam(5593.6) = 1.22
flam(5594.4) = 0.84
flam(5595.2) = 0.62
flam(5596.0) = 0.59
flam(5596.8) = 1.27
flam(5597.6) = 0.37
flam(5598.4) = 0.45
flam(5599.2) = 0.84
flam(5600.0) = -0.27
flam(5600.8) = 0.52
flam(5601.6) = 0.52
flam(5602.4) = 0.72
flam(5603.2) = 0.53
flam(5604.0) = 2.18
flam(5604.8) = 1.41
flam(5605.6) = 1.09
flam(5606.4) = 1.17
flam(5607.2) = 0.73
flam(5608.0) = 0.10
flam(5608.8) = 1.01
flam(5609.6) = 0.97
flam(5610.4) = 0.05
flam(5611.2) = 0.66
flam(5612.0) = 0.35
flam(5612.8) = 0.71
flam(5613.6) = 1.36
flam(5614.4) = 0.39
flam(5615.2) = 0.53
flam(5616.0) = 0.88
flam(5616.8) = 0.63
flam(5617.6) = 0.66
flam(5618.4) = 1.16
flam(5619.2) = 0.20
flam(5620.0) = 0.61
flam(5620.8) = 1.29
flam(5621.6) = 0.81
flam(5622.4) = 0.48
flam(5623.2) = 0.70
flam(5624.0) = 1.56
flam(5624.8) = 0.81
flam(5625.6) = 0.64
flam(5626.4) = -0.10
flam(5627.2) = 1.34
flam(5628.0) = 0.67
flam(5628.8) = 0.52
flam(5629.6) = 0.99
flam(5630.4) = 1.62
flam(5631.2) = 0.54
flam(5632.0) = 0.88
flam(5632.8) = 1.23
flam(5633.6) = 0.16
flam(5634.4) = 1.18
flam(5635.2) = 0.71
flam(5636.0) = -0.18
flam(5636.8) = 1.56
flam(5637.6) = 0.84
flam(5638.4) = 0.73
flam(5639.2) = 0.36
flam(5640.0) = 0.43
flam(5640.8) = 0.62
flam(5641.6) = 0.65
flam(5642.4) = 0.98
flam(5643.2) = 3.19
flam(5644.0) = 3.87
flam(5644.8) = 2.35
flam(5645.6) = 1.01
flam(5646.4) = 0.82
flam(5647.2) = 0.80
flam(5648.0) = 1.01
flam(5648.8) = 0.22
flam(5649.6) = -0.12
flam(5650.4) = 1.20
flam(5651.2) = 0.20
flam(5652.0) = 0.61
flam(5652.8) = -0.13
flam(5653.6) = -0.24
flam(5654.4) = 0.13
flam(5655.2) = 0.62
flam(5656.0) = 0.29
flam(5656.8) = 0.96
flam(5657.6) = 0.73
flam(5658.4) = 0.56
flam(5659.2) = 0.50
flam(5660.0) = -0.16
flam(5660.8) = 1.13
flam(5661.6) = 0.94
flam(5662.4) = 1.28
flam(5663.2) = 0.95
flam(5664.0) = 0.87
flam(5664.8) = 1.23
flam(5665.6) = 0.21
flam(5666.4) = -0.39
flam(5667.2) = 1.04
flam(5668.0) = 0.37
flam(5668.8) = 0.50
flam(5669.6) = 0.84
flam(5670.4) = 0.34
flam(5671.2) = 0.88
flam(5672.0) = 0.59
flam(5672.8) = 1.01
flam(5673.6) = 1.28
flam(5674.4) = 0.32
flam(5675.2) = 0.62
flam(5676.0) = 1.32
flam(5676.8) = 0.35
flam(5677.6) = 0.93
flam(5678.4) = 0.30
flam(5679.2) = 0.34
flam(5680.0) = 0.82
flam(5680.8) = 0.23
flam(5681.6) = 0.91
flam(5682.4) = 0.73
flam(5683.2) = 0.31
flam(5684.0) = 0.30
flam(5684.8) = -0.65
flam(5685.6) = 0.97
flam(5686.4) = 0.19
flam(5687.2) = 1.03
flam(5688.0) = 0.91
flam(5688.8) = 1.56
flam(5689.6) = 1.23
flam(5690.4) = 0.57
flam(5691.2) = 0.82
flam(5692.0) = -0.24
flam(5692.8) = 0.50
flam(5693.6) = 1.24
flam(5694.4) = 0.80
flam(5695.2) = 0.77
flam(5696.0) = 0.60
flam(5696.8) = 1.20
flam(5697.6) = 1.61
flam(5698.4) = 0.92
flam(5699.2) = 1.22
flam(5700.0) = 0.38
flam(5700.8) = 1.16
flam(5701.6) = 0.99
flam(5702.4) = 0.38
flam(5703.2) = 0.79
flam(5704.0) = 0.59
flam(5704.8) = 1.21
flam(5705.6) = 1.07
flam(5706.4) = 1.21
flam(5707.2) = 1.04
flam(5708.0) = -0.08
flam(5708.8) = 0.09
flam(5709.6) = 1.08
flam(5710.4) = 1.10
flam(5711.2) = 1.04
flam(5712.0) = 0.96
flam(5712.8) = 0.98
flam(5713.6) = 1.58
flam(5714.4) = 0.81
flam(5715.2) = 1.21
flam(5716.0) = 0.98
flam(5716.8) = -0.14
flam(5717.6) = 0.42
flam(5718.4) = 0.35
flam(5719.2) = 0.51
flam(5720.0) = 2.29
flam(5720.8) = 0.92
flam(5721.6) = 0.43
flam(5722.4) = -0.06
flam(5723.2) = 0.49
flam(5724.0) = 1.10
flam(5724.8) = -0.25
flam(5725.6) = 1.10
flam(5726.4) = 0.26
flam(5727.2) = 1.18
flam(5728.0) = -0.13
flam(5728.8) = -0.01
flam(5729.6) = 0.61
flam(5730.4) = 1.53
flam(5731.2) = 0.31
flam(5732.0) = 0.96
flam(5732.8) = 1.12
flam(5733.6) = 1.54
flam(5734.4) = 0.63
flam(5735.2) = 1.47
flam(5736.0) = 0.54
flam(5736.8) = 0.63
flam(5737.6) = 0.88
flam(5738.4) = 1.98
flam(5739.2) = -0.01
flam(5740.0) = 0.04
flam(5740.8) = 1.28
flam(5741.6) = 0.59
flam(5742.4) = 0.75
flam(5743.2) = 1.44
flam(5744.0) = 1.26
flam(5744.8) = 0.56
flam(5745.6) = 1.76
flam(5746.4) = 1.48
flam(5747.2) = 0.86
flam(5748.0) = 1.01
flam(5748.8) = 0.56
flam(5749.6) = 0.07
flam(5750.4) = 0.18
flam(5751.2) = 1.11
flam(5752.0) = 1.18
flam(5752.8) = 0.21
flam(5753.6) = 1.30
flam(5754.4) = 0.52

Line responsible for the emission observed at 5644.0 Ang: H-beta 4861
